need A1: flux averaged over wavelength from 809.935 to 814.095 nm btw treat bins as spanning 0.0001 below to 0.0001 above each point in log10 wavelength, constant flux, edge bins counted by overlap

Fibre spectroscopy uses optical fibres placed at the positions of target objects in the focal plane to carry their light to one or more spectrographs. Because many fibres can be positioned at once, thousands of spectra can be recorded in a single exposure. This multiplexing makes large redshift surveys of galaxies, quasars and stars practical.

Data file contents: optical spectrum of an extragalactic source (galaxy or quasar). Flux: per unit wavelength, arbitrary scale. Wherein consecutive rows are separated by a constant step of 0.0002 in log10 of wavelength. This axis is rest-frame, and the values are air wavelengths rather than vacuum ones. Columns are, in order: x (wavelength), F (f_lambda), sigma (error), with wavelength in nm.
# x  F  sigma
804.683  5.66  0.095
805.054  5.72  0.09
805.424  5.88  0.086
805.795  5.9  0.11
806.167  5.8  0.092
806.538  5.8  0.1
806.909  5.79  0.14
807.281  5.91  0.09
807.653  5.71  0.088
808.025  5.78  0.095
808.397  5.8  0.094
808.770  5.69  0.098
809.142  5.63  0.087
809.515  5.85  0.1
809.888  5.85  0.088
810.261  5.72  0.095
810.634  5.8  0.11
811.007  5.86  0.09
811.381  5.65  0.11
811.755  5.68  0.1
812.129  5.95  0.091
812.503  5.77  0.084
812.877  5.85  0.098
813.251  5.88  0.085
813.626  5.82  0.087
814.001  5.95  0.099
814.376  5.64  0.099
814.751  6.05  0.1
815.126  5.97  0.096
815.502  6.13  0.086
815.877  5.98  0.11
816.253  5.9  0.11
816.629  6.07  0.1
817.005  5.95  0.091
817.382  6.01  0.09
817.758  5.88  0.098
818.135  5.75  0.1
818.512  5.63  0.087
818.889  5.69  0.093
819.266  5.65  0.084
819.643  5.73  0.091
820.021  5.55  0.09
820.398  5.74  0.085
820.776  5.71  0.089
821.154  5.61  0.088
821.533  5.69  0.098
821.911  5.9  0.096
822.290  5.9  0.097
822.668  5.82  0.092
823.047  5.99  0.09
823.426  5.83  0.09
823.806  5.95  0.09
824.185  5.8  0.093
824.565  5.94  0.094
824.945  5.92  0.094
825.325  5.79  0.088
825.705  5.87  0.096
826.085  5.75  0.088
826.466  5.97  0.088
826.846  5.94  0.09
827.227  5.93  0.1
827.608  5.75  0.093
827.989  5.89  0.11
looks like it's 5.81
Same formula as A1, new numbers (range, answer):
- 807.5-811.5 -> 5.76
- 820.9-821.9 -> 5.7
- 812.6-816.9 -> 5.93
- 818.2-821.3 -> 5.67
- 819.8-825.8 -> 5.81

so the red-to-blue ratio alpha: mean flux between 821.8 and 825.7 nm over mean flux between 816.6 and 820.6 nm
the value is 1.02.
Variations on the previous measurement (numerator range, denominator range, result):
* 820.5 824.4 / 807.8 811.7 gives 1.01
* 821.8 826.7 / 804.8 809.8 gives 1.02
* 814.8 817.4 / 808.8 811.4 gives 1.04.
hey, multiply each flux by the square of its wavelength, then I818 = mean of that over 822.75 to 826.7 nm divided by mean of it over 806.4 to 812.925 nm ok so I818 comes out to 1.06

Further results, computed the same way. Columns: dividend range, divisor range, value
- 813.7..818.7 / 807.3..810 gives 1.05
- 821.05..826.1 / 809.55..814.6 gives 1.04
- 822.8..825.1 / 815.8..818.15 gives 1.01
